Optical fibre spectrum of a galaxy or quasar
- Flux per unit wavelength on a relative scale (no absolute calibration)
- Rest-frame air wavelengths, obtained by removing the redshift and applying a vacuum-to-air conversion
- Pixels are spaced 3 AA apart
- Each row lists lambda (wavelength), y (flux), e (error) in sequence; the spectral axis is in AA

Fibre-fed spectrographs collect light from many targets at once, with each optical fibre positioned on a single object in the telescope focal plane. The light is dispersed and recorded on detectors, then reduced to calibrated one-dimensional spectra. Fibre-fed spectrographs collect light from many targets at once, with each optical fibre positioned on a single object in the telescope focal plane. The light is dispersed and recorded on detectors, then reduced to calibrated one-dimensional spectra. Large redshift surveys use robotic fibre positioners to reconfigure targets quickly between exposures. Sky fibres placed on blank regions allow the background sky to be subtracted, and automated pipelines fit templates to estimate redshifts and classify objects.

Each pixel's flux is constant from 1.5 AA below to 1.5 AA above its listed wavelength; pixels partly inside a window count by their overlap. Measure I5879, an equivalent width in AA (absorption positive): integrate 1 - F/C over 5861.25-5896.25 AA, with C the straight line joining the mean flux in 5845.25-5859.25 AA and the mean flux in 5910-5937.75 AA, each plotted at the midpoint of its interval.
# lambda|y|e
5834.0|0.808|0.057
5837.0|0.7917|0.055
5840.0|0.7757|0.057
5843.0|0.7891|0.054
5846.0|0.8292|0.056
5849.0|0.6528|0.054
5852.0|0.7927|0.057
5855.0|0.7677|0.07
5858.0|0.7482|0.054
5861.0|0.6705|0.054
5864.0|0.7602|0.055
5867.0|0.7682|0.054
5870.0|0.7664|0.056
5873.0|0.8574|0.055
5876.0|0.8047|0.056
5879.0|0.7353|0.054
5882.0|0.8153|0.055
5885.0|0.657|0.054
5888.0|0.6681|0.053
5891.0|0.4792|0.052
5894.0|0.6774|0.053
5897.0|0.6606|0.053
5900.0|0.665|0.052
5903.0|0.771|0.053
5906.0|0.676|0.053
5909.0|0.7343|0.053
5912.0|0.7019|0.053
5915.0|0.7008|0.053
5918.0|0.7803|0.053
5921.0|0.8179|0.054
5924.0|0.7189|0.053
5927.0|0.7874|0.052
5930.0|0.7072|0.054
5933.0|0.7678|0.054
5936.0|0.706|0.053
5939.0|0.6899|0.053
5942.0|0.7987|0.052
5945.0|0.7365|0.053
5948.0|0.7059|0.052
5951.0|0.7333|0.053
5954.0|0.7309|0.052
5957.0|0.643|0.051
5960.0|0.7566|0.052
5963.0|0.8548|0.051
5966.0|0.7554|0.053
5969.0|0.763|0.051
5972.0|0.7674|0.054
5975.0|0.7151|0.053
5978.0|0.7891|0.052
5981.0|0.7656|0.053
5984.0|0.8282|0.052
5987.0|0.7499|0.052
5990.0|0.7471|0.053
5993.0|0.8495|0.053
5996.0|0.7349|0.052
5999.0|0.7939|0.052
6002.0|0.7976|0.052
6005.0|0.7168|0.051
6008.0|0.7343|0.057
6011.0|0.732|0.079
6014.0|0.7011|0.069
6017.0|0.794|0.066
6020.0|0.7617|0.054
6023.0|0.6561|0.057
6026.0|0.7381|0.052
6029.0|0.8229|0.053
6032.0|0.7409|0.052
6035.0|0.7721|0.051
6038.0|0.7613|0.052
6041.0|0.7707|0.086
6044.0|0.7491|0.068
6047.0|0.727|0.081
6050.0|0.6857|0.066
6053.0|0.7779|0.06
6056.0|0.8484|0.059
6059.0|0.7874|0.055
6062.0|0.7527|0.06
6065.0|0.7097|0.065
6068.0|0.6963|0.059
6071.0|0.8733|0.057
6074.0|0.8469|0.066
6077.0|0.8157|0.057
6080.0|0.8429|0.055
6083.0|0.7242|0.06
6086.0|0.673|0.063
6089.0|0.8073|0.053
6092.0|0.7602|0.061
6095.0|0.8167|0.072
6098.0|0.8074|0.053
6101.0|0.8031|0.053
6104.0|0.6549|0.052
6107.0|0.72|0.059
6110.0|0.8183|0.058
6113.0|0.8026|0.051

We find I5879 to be 1.27 AA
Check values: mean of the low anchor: 0.754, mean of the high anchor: 0.742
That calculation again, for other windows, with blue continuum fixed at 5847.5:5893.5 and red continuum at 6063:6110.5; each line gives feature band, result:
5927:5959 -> 0.8 AA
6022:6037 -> 0.2 AA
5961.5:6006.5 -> -1.4 AA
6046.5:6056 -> 0.2 AA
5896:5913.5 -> 0.8 AA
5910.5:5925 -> -0.1 AA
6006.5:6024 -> 0.6 AA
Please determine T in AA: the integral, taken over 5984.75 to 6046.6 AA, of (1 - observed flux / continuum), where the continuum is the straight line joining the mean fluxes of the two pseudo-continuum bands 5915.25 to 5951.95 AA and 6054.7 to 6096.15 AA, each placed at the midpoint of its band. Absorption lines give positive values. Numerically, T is 0.8 AA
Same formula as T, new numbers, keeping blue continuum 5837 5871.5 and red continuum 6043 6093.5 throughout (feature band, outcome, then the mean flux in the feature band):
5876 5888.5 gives 0.4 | 0.733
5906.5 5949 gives 1.3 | 0.738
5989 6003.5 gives -0.4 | 0.786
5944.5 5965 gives 0.7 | 0.738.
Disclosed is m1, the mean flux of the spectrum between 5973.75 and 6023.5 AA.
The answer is 0.759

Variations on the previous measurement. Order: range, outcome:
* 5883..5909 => 0.664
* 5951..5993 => 0.761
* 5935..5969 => 0.739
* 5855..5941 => 0.726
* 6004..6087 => 0.758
